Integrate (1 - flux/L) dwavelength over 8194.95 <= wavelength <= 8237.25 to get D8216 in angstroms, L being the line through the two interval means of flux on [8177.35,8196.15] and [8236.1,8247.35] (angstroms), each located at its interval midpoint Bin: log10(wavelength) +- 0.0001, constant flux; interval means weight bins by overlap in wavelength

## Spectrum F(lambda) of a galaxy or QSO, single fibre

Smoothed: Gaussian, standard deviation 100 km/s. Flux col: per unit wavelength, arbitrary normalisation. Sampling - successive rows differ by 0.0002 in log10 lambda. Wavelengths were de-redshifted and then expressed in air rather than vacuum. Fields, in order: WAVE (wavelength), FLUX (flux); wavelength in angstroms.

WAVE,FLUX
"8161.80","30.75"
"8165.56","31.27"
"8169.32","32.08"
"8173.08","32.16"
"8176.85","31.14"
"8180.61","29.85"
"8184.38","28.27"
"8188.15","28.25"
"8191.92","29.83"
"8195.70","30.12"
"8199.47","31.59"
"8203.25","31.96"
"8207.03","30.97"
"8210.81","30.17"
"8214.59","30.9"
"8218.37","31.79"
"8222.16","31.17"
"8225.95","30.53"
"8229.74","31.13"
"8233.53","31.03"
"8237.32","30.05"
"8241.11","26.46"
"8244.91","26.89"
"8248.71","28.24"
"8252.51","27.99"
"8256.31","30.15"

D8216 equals -3.82 angstroms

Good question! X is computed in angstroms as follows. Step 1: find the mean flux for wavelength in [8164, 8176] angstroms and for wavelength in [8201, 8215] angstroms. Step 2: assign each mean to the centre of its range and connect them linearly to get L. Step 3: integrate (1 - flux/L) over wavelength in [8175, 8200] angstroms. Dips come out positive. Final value 1.3 angstroms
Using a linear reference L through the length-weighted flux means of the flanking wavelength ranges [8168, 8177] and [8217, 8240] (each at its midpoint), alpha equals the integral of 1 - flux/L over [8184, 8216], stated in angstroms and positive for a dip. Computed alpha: 1.0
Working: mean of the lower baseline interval 31.9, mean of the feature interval 30.3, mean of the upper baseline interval 30.8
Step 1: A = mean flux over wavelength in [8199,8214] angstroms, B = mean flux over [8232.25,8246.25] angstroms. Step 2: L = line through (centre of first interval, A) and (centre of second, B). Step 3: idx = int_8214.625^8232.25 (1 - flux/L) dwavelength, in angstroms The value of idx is -0.78 angstroms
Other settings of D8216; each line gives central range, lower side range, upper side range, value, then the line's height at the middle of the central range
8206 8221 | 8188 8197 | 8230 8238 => -0.40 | 30.2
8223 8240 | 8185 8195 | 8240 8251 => -1.72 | 27.7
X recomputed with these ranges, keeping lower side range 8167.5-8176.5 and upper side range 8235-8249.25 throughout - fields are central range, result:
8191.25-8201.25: 0.00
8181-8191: 0.80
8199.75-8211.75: -0.45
